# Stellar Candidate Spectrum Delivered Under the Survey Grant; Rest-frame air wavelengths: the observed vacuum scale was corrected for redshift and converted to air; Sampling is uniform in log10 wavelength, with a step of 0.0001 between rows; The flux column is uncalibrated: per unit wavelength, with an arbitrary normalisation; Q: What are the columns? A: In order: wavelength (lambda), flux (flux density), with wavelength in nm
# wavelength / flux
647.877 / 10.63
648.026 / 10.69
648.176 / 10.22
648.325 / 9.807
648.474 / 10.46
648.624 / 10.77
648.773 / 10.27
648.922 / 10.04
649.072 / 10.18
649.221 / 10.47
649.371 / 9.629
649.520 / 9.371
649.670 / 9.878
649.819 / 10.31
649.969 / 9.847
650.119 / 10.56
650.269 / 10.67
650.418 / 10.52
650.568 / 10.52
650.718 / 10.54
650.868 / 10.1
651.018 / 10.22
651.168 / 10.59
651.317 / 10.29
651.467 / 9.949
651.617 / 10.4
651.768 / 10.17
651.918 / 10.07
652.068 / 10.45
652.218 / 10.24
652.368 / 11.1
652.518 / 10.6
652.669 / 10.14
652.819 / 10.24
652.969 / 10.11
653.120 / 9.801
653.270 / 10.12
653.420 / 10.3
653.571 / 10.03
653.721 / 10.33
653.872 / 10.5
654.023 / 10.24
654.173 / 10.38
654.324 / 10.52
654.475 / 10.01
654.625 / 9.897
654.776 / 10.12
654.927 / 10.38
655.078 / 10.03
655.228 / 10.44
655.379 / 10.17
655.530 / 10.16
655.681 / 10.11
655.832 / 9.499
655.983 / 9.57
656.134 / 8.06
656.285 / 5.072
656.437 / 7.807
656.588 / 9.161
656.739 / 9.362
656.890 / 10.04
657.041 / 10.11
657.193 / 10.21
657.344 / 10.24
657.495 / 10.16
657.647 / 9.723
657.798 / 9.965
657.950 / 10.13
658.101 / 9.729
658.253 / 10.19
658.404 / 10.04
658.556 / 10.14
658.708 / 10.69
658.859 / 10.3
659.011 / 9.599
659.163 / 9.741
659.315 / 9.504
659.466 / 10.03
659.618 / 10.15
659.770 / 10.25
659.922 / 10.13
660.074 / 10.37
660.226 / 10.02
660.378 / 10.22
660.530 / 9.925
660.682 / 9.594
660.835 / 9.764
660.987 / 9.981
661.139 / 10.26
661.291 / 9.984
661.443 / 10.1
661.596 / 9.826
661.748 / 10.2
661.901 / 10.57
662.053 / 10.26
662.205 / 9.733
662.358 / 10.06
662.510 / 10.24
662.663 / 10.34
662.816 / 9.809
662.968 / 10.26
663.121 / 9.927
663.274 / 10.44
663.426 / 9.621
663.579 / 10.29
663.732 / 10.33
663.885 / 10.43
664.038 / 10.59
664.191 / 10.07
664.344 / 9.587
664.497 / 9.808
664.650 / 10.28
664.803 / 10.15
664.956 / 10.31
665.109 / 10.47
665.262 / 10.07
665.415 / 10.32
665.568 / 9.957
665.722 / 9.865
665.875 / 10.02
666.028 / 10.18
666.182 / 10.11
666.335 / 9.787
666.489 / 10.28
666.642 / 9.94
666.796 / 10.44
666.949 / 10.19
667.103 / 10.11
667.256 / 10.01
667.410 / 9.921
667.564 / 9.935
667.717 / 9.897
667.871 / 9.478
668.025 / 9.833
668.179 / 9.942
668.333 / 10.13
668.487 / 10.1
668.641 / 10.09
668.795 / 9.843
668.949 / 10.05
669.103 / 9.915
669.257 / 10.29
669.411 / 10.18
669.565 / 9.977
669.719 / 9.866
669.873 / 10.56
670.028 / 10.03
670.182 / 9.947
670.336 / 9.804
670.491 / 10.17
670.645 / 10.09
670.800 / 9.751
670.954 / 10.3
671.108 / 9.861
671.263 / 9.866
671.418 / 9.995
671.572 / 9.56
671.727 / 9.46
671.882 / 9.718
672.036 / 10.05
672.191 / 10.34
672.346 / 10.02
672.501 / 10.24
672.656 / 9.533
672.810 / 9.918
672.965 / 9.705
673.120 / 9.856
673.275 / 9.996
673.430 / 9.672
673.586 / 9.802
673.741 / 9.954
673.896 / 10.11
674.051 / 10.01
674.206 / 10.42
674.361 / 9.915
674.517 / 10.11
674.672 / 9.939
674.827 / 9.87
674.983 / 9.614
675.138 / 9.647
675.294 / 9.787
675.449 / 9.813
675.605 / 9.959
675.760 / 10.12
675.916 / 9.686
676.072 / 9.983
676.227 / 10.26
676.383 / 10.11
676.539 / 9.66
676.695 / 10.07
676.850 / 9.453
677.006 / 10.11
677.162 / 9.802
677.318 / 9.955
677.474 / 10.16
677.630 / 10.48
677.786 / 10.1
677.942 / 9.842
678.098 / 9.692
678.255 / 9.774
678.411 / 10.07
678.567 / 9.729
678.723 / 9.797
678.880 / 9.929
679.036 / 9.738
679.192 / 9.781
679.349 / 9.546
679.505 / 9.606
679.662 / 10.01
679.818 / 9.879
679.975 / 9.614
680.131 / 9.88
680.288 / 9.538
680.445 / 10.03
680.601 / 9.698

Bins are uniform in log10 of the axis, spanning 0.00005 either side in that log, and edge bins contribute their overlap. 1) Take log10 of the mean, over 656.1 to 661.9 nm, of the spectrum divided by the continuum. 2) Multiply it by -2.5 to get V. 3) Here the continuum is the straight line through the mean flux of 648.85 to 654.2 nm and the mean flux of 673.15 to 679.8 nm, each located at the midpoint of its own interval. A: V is 0.04 mag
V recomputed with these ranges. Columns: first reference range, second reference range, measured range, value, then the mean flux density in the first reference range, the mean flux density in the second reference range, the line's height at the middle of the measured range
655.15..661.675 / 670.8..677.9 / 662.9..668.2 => -0.03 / 9.78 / 9.93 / 9.85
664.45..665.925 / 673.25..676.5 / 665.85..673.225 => 0.01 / 10.1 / 9.94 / 10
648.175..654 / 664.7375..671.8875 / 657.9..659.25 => 0.01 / 10.3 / 10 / 10.2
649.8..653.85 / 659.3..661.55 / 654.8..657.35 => 0.08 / 10.3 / 10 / 10.2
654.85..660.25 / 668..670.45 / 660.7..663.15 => -0.02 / 9.76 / 10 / 9.86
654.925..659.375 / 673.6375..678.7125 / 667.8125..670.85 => -0.02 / 9.67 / 9.94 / 9.84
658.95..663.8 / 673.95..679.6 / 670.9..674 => 0.01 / 10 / 9.9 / 9.94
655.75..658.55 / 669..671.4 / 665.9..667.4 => -0.03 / 9.41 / 10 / 9.87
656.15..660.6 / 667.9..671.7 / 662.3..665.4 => -0.03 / 9.74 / 9.99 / 9.86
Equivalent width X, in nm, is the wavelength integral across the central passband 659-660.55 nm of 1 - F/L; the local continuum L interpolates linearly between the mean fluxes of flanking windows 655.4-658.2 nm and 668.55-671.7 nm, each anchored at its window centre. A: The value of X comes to -0.08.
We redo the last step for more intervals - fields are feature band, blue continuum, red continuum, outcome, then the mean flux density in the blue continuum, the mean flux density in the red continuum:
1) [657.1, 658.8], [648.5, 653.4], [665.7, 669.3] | 0.01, 10.3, 10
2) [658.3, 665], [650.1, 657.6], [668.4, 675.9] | -0.07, 10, 9.95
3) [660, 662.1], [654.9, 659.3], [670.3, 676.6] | -0.07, 9.67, 9.92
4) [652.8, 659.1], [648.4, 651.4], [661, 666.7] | 0.22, 10.3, 10.1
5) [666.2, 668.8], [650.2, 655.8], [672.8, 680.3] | 0.01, 10.3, 9.89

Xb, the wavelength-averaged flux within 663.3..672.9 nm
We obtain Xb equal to 10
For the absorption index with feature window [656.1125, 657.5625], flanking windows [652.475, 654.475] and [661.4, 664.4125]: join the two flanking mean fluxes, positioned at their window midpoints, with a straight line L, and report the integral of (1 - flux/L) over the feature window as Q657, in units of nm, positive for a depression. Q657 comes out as 0.16 nm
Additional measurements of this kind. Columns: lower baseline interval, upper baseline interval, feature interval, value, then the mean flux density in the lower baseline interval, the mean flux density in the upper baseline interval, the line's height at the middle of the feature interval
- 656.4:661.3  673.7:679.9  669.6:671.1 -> -0.02 nm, 9.94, 9.91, 9.92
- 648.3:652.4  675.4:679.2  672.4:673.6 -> 0.02 nm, 10.3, 9.93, 9.98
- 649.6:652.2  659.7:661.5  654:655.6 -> 0.00 nm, 10.3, 10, 10.2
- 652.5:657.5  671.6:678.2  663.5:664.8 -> -0.04 nm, 9.81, 9.92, 9.86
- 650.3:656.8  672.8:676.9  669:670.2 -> -0.02 nm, 9.97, 9.91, 9.92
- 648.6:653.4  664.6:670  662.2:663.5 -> 0.01 nm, 10.3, 10.1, 10.1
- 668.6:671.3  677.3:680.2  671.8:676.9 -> 0.02 nm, 10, 9.87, 9.95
